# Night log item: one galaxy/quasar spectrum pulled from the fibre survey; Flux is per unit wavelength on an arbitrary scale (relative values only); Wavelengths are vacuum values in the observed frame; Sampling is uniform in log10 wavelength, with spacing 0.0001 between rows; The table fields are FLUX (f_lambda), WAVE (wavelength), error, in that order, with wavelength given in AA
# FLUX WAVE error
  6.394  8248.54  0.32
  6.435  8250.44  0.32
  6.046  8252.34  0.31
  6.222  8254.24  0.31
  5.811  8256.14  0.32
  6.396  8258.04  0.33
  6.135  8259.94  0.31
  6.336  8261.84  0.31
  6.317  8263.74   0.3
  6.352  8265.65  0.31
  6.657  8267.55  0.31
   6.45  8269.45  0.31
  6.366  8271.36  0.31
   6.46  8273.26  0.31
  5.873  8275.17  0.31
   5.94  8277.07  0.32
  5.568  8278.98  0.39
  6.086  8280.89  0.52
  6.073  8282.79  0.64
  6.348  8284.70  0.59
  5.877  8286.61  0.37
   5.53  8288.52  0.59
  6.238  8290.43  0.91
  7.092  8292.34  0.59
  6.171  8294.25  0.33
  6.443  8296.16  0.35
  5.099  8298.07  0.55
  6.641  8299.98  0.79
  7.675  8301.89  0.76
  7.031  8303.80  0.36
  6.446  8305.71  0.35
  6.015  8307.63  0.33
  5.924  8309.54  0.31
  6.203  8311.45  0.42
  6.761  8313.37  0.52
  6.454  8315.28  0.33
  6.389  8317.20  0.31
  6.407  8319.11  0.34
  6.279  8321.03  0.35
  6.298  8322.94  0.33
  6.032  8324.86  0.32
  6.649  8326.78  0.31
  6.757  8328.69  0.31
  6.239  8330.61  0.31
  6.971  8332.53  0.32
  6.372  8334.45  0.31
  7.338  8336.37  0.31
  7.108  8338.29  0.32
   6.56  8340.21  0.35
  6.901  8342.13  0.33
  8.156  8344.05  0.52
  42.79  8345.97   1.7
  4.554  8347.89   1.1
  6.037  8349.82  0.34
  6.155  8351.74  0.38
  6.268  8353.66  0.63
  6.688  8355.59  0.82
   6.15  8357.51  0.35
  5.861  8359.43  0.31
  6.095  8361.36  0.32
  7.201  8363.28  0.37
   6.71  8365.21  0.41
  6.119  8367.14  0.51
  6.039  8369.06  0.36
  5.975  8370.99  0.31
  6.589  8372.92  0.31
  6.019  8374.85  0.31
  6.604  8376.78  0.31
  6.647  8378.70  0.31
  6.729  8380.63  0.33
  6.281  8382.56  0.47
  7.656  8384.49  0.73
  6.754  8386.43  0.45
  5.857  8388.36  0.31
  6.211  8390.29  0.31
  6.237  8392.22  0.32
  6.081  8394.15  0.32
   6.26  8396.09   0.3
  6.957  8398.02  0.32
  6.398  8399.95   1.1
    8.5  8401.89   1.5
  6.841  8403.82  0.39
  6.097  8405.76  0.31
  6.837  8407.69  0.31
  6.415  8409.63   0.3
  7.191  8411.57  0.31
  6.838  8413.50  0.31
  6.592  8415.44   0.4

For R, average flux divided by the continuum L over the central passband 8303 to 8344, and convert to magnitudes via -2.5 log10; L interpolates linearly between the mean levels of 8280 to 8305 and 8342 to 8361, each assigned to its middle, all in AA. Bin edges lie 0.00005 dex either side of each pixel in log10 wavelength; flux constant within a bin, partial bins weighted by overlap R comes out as 0.242 mag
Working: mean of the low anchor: 6.33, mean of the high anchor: 9.97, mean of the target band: 6.56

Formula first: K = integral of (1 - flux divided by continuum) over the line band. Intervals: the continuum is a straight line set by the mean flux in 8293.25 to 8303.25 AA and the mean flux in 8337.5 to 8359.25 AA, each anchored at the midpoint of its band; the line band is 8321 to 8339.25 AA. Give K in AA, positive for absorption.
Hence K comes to 4.0 AA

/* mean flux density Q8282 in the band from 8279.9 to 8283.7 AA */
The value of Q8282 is 6.08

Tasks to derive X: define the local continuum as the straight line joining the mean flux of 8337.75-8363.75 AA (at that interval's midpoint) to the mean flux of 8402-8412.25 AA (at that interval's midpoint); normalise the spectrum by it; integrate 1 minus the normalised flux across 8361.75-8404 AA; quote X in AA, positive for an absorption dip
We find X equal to 6.5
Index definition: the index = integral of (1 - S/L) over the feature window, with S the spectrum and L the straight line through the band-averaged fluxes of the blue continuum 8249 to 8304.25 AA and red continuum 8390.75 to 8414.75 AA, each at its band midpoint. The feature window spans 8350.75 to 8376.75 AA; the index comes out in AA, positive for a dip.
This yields 1.0 AA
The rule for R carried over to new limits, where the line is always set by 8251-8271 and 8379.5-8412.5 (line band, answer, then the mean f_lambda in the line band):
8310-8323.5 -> 0.01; 6.39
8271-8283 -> 0.05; 6.04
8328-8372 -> -0.23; 8.05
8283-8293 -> 0.03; 6.18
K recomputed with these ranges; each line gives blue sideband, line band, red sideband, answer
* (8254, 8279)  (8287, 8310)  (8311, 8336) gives 0.0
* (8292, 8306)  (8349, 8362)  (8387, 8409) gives 0.8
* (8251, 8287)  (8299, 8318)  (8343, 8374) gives 1.8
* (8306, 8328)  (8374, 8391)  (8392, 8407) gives 0.2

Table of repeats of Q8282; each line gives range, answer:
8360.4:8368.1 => 6.53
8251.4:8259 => 6.12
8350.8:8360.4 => 6.23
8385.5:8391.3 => 6.28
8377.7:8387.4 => 6.81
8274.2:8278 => 5.91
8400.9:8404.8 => 7.65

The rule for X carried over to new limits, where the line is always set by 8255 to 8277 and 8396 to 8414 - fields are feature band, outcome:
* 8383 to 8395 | 0.6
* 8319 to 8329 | 0.2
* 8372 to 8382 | 0.4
